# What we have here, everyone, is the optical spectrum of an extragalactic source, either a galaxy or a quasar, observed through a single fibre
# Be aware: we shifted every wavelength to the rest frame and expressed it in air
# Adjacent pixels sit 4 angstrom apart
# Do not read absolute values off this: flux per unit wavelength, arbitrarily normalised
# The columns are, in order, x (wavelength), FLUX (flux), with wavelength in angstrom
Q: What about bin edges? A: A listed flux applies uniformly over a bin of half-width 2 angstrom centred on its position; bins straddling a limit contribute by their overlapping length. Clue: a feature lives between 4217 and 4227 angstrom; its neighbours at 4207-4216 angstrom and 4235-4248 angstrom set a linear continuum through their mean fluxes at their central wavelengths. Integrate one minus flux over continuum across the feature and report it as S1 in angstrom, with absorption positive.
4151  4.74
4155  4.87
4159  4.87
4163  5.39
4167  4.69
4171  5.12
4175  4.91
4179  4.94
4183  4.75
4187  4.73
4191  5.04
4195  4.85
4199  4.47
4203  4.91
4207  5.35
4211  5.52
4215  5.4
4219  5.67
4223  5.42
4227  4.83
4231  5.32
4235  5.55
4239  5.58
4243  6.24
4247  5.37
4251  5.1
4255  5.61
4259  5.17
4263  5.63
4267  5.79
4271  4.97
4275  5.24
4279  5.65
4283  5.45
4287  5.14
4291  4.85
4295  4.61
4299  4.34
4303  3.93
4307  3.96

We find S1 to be 0.3 angstrom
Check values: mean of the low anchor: 5.44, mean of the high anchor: 5.73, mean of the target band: 5.4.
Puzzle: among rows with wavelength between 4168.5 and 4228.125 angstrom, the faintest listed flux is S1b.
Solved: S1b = 4.47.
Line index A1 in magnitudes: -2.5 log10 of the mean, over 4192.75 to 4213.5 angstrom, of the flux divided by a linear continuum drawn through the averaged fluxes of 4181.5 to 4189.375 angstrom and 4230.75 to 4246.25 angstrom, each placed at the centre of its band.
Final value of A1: 0.01 mag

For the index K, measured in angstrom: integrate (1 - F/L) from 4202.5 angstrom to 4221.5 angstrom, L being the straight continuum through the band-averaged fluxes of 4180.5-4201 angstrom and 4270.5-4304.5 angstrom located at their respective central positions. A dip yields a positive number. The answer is -2.4 angstrom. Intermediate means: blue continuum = 4.77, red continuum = 4.92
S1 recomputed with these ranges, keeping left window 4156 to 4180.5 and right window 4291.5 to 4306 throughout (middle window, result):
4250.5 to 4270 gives -4.06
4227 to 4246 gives -3.81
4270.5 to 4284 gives -2.81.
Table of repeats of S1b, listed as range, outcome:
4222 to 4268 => 4.83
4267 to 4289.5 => 4.97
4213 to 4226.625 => 5.4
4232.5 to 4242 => 5.55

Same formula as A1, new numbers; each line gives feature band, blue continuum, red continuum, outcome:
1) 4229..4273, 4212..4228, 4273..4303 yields -0.060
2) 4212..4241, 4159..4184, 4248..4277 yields -0.040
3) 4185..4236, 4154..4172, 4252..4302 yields -0.018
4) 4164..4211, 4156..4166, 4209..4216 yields 0.073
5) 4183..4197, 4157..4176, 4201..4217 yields 0.067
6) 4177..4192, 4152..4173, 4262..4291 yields 0.043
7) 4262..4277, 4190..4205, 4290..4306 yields -0.197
